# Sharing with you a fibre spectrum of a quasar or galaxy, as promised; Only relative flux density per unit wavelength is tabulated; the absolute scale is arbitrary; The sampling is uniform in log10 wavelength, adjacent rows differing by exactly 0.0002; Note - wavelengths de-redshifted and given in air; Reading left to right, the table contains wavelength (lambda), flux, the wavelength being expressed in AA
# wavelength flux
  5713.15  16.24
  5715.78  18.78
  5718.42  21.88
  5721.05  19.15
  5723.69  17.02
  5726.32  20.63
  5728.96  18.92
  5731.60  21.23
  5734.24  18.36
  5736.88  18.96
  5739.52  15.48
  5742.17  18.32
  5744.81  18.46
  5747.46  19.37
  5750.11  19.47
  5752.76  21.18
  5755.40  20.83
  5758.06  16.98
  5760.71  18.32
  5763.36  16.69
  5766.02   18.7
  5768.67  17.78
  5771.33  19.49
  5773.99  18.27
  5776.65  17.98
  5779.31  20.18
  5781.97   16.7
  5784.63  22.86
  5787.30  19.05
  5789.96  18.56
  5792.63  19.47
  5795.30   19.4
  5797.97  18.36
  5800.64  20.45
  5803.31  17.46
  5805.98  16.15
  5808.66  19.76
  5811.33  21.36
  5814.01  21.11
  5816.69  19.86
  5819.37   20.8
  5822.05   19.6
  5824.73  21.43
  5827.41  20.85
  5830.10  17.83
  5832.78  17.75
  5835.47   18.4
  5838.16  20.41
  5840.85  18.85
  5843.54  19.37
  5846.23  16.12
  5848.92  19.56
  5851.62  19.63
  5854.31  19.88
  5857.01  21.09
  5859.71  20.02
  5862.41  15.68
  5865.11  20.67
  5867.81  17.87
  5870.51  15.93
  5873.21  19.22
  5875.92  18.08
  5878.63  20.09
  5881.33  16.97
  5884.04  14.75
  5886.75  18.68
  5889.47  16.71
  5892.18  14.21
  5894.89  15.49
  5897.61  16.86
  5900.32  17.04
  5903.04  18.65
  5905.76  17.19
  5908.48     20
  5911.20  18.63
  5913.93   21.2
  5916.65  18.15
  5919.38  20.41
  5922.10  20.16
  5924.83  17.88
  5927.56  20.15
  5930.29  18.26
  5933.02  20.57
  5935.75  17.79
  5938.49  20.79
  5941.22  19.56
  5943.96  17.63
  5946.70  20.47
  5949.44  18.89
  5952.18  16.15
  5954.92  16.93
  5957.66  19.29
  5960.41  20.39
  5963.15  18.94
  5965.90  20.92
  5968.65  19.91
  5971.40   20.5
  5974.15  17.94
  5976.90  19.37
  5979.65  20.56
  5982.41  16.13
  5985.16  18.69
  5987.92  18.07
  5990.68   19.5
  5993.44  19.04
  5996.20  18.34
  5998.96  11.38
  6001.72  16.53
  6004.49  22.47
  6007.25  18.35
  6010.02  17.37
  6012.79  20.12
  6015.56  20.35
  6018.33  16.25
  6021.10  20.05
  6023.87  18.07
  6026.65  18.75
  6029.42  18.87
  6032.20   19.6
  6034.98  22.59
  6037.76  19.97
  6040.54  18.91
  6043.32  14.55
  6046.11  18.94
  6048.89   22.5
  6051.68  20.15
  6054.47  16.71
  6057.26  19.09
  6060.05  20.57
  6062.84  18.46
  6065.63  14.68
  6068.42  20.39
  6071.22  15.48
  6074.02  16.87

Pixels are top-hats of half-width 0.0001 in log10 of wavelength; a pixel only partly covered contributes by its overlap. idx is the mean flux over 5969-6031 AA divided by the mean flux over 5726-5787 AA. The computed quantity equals 0.98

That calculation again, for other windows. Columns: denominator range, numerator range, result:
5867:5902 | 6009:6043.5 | 1.12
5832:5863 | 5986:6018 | 0.96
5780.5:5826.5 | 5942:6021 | 0.95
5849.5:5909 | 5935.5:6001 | 1.04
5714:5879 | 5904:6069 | 0.99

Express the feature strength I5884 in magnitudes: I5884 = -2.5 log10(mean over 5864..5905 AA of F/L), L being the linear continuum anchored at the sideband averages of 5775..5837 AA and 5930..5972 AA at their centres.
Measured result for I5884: 0.11 mag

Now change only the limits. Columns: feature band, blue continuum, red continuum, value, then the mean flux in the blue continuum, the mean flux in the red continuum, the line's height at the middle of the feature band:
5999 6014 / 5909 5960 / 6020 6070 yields 0.05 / 19.1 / 19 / 19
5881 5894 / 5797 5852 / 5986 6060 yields 0.18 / 19.3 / 18.7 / 19.1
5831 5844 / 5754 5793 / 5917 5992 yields 0.00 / 18.8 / 19.1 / 18.9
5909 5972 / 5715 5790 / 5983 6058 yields -0.03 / 19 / 18.7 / 18.8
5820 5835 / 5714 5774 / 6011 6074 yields -0.04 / 18.9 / 18.8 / 18.9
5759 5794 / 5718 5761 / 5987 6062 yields 0.01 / 19.1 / 18.8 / 19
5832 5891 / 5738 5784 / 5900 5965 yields 0.02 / 18.6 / 19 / 18.8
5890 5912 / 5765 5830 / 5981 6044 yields 0.10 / 19.4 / 18.5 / 18.9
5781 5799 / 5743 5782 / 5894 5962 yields -0.03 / 18.8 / 18.8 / 18.8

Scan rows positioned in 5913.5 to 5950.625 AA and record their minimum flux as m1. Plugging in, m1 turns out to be 17.63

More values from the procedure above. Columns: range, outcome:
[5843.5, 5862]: 16.12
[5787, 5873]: 15.68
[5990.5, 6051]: 11.38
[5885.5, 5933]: 14.21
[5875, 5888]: 14.75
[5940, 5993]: 16.13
